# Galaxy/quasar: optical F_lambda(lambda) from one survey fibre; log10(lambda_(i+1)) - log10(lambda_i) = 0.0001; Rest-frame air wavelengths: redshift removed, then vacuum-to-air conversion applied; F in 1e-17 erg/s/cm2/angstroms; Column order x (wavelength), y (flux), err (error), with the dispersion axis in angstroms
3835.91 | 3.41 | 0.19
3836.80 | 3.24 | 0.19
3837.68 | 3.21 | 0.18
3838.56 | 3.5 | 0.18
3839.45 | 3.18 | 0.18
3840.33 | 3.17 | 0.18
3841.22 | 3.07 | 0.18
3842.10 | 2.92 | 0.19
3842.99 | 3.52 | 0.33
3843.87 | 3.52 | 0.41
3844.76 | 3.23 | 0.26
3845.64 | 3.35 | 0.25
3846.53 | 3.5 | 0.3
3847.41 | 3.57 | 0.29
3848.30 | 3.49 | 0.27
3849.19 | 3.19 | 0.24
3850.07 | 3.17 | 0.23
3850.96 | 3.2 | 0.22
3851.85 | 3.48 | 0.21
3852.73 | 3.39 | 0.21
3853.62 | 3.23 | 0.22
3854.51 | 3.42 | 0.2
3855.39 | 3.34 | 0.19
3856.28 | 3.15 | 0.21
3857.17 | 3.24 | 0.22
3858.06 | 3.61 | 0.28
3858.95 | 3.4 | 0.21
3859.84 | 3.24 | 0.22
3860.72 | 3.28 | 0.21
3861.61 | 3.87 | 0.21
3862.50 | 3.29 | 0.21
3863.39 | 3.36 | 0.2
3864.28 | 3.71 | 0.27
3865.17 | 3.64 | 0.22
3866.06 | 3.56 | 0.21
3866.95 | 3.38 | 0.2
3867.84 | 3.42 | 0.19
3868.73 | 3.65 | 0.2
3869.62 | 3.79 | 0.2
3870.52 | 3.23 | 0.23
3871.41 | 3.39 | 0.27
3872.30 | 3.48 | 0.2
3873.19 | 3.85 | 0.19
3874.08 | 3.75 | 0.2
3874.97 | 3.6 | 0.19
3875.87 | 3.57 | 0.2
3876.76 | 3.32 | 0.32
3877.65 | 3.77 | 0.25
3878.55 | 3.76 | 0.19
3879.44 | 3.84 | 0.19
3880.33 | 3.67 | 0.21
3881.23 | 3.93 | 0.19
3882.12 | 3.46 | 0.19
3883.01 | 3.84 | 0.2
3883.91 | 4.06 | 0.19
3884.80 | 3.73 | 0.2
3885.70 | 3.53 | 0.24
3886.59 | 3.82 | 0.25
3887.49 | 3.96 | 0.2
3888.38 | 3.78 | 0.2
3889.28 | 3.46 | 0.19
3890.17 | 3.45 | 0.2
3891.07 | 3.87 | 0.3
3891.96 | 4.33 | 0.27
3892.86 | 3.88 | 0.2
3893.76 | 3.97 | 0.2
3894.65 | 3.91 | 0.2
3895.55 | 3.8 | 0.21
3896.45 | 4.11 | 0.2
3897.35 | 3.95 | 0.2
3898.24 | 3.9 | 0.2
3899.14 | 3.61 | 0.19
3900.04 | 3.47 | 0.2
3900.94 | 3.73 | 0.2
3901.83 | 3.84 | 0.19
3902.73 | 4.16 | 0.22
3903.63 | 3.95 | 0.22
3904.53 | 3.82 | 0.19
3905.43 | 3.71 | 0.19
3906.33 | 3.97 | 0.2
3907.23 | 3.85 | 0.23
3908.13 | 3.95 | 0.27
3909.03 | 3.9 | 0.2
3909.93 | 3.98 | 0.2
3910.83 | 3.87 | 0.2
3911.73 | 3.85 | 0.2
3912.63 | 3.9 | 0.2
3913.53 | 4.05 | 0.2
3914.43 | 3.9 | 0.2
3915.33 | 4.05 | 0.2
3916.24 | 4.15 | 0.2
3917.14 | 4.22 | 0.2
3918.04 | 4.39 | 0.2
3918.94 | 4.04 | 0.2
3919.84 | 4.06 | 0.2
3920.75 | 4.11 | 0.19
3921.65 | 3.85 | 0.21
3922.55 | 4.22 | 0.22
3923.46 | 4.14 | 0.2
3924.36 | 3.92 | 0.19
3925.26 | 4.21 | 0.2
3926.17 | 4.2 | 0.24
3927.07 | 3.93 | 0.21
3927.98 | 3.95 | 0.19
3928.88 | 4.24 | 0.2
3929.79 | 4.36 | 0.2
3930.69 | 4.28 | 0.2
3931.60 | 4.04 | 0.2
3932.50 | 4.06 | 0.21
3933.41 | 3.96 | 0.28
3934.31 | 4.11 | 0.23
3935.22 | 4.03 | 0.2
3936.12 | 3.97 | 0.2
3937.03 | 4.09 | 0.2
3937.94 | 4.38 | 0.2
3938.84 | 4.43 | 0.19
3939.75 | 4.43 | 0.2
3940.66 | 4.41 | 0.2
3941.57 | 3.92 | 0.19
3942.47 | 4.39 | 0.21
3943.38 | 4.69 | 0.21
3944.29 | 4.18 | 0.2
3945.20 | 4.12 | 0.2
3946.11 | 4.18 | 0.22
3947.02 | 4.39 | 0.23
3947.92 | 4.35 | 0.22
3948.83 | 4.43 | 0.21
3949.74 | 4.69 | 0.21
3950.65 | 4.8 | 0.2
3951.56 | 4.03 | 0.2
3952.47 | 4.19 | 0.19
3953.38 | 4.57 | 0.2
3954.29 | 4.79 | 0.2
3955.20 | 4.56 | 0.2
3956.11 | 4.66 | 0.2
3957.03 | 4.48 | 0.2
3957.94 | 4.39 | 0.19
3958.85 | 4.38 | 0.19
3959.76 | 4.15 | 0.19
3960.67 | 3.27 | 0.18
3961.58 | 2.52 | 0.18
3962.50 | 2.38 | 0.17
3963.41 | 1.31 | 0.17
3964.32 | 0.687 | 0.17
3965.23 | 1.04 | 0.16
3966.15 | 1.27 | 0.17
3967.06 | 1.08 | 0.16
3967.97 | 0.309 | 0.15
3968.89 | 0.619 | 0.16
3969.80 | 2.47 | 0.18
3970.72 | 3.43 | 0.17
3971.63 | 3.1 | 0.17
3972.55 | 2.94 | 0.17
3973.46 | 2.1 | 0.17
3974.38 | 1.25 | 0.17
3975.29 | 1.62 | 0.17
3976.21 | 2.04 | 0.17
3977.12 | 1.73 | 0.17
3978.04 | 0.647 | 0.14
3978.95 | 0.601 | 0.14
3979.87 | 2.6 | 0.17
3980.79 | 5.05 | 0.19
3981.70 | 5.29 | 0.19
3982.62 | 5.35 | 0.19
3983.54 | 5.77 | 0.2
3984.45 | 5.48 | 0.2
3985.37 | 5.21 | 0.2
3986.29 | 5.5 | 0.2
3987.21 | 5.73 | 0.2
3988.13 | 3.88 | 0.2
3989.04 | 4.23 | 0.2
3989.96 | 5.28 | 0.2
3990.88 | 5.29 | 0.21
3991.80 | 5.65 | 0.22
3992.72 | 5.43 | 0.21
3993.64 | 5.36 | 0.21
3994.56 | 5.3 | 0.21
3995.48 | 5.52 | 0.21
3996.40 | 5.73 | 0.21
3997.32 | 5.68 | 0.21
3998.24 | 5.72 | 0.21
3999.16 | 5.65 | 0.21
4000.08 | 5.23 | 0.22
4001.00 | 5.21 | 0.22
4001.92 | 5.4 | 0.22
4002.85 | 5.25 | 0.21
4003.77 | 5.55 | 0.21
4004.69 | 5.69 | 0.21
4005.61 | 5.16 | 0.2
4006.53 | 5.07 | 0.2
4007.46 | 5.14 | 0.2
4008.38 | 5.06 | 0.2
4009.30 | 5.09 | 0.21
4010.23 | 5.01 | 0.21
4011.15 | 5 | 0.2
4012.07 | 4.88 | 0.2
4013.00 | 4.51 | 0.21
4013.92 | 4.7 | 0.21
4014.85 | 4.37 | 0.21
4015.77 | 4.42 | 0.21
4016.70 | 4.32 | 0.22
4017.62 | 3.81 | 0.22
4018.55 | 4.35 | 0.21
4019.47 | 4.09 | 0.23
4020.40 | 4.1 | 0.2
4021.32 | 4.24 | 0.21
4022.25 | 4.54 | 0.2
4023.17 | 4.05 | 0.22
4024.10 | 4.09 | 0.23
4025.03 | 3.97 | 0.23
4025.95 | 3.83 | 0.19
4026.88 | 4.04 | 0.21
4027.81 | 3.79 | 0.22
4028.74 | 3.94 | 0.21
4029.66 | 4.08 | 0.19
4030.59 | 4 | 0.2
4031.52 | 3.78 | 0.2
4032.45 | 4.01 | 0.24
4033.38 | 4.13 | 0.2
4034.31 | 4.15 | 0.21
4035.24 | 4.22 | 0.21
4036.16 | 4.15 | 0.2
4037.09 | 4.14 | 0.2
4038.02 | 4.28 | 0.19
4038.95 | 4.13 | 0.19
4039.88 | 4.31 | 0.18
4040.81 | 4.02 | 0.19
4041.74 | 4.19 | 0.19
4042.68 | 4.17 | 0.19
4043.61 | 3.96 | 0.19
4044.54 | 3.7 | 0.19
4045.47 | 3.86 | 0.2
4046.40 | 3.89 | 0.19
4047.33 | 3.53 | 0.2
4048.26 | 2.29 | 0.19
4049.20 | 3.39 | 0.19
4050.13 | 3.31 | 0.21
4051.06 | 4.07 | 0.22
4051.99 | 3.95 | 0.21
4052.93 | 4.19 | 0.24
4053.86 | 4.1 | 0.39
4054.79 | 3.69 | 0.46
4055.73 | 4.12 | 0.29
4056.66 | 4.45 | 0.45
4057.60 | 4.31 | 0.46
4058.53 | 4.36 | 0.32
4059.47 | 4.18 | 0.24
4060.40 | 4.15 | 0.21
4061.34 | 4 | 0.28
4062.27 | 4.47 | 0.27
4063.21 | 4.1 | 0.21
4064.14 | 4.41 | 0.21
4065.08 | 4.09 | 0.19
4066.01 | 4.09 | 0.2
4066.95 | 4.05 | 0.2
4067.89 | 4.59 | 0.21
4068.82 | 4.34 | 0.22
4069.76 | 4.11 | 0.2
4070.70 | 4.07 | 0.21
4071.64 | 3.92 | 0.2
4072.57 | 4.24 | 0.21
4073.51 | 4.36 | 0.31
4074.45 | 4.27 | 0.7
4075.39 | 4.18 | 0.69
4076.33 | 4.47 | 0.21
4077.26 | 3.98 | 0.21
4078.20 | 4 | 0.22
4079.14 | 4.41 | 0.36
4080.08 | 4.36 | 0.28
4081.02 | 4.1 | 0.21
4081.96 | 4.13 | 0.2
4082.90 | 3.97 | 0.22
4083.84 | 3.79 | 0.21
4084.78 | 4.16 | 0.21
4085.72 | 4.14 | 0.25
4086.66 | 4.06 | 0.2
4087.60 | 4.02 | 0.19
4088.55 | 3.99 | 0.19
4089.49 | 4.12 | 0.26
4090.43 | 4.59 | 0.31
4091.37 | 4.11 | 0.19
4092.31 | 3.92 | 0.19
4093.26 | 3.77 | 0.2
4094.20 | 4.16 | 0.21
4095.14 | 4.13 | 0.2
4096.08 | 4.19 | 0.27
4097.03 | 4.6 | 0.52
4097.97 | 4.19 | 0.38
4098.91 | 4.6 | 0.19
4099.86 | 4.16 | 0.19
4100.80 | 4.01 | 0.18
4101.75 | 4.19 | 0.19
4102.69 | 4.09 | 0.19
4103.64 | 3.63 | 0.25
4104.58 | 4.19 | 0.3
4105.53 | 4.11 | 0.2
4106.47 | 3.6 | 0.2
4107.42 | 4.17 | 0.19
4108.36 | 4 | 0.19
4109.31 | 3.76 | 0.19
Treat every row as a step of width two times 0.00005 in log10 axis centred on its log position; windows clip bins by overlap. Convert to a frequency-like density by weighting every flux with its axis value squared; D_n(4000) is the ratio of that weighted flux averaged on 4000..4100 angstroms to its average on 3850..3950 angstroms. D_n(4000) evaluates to 1.18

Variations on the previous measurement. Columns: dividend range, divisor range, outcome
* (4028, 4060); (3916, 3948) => 1.01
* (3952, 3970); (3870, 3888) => 0.81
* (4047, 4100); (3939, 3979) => 1.38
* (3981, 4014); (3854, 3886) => 1.58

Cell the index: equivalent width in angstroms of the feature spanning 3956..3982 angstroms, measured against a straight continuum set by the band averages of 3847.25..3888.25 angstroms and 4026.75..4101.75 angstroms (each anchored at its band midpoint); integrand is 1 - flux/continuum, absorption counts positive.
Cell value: 9.5 angstroms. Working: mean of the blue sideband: 3.54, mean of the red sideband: 4.08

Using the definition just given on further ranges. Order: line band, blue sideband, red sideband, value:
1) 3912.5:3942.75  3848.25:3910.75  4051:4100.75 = -2.8 angstroms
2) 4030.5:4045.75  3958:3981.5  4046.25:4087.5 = -2.5 angstroms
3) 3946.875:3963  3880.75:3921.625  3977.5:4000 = 1.1 angstroms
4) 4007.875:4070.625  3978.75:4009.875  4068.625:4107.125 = 6.8 angstroms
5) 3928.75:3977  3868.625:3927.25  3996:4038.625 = 8.2 angstroms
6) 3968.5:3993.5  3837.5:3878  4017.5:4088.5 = 1.1 angstroms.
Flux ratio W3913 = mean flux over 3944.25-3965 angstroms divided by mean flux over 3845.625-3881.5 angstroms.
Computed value 1.1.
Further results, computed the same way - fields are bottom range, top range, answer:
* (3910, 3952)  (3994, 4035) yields 1.12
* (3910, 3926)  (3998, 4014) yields 1.28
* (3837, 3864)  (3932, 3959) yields 1.30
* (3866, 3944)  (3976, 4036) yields 1.16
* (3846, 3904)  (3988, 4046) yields 1.27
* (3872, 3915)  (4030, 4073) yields 1.06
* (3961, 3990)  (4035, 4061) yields 1.39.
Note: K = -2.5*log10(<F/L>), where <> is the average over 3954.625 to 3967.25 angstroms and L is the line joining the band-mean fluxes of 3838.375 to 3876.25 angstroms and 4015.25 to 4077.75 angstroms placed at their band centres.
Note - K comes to 0.28 mag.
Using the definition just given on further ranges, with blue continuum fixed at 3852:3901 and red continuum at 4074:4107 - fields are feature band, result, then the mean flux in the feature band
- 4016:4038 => -0.029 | 4.09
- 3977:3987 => -0.047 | 4.05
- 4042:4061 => 0.041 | 3.89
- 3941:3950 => -0.144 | 4.33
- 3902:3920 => -0.077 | 3.99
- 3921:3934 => -0.097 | 4.1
